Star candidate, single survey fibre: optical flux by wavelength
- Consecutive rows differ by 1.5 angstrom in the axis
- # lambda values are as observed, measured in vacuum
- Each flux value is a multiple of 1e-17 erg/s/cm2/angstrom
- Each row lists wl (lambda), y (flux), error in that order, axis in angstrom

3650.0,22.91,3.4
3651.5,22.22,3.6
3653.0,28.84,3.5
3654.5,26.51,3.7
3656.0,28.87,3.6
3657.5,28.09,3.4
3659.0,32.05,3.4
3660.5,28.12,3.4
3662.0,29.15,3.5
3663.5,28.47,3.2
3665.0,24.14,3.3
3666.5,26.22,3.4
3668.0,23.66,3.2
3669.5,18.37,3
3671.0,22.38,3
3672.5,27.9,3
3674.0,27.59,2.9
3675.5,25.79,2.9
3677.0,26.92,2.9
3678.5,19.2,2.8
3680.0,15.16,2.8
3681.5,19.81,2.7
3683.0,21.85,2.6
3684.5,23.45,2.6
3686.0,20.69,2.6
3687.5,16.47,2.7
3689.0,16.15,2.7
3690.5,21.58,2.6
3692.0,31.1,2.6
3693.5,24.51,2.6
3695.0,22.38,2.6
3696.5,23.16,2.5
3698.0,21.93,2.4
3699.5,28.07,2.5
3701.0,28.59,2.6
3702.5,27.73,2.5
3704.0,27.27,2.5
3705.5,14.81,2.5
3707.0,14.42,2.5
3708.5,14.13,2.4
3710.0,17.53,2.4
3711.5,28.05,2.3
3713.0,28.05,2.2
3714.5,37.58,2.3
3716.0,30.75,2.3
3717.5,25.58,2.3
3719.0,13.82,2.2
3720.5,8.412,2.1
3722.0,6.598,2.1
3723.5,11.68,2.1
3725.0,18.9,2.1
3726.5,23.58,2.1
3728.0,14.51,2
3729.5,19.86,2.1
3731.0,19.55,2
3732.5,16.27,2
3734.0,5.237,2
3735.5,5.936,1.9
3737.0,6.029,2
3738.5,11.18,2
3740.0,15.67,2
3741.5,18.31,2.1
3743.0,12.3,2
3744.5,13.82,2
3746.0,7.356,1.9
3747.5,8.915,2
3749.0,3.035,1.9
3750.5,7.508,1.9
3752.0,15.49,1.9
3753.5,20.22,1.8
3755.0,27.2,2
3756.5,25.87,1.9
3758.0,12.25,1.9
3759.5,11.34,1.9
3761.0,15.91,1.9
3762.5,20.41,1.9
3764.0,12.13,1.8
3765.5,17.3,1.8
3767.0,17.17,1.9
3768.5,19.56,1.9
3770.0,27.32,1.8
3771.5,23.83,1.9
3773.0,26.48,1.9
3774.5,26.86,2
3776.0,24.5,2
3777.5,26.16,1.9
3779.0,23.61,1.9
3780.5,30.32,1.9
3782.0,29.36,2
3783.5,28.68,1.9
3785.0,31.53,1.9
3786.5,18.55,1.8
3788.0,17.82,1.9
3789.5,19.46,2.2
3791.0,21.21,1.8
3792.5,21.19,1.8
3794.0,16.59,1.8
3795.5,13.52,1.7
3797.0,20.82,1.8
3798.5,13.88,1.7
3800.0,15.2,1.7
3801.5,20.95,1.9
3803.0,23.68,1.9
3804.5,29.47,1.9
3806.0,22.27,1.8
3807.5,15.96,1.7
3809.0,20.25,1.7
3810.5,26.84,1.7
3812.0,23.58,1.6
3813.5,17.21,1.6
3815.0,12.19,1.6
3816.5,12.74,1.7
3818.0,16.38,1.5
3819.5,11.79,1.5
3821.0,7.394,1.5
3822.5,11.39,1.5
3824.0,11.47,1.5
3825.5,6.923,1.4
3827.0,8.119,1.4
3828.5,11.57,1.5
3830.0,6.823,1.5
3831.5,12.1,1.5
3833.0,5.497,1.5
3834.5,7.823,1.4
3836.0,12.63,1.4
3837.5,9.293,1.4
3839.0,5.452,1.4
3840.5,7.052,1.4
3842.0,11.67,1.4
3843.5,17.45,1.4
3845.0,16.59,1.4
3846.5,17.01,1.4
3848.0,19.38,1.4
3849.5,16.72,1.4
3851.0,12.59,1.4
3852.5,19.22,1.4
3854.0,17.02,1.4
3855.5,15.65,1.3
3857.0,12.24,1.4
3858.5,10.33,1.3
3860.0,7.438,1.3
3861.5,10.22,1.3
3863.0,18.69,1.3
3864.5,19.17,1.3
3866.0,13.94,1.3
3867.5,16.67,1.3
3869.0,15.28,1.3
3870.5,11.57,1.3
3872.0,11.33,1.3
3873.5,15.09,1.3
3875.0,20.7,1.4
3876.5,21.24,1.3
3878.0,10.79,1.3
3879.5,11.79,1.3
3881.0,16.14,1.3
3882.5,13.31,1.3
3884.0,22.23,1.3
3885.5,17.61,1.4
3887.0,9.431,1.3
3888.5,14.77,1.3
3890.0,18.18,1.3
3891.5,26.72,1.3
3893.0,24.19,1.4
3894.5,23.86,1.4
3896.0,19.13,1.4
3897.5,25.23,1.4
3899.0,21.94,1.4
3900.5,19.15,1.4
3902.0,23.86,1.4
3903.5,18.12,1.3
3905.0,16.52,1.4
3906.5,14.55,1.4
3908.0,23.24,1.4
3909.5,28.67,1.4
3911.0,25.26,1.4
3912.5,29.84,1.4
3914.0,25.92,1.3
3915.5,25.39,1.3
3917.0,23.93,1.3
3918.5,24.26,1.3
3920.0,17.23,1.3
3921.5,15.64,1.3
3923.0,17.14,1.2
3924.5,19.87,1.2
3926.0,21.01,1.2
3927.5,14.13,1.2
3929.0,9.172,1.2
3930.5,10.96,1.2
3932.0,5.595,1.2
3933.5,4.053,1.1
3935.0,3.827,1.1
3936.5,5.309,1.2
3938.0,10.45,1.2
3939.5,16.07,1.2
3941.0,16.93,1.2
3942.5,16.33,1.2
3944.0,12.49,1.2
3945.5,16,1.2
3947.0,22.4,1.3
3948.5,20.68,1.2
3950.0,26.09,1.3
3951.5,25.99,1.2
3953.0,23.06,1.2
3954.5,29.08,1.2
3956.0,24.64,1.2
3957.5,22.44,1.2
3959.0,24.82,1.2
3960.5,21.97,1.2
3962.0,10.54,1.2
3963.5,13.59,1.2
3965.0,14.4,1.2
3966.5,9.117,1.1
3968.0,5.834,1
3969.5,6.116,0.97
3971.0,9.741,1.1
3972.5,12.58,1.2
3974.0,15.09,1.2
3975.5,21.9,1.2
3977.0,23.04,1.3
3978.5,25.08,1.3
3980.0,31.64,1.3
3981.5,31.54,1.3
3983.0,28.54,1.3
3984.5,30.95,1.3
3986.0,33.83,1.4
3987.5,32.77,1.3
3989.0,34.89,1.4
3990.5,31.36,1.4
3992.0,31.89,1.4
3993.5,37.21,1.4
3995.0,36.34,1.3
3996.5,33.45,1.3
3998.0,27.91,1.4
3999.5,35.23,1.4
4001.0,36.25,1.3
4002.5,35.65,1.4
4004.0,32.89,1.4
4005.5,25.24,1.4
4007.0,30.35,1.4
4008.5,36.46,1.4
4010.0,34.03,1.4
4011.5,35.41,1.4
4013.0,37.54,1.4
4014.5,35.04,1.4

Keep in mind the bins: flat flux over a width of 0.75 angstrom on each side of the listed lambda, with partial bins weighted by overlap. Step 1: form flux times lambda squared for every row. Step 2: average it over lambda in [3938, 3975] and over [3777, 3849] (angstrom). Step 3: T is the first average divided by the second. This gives 1.1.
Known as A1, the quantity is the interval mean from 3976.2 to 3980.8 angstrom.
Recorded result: 26.6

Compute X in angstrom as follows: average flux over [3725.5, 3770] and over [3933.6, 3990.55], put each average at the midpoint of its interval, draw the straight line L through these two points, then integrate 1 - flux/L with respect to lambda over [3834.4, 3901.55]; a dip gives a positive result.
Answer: 7.2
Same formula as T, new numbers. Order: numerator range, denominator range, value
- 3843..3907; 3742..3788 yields 0.91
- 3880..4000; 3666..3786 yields 1.15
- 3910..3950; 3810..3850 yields 1.40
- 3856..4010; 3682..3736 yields 1.13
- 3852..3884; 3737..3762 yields 1.13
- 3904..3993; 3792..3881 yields 1.43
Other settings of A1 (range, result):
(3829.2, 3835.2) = 8.09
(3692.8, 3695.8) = 23.4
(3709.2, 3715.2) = 27.6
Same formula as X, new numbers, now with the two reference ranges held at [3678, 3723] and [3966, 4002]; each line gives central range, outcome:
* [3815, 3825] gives 5.0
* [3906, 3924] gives 1.7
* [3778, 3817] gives 3.4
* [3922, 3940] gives 9.8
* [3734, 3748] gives 7.2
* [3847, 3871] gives 9.3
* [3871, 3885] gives 4.9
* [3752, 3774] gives 2.8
